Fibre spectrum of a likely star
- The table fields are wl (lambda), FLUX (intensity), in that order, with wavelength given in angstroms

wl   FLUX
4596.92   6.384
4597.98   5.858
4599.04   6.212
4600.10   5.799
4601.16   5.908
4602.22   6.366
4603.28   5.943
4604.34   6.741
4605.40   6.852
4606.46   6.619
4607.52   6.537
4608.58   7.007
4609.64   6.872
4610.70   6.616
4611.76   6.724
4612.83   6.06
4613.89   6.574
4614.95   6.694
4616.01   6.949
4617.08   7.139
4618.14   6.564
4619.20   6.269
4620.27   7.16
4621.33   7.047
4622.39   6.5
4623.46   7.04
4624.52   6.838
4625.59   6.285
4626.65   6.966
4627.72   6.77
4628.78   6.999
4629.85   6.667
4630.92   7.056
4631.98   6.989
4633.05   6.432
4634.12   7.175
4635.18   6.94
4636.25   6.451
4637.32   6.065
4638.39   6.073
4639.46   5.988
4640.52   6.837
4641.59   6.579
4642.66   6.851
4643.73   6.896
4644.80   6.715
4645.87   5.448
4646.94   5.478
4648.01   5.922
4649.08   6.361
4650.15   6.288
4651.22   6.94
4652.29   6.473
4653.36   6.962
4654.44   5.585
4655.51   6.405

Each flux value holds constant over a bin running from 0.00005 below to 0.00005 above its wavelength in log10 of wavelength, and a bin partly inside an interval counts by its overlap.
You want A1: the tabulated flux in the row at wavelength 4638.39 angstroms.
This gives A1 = 6.073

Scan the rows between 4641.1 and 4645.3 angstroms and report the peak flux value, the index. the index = 6.896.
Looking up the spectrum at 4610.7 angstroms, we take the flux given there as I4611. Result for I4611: 6.616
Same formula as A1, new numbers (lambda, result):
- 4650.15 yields 6.288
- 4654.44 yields 5.585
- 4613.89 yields 6.574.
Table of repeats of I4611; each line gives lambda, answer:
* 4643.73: 6.896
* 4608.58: 7.007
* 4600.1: 5.799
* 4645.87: 5.448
